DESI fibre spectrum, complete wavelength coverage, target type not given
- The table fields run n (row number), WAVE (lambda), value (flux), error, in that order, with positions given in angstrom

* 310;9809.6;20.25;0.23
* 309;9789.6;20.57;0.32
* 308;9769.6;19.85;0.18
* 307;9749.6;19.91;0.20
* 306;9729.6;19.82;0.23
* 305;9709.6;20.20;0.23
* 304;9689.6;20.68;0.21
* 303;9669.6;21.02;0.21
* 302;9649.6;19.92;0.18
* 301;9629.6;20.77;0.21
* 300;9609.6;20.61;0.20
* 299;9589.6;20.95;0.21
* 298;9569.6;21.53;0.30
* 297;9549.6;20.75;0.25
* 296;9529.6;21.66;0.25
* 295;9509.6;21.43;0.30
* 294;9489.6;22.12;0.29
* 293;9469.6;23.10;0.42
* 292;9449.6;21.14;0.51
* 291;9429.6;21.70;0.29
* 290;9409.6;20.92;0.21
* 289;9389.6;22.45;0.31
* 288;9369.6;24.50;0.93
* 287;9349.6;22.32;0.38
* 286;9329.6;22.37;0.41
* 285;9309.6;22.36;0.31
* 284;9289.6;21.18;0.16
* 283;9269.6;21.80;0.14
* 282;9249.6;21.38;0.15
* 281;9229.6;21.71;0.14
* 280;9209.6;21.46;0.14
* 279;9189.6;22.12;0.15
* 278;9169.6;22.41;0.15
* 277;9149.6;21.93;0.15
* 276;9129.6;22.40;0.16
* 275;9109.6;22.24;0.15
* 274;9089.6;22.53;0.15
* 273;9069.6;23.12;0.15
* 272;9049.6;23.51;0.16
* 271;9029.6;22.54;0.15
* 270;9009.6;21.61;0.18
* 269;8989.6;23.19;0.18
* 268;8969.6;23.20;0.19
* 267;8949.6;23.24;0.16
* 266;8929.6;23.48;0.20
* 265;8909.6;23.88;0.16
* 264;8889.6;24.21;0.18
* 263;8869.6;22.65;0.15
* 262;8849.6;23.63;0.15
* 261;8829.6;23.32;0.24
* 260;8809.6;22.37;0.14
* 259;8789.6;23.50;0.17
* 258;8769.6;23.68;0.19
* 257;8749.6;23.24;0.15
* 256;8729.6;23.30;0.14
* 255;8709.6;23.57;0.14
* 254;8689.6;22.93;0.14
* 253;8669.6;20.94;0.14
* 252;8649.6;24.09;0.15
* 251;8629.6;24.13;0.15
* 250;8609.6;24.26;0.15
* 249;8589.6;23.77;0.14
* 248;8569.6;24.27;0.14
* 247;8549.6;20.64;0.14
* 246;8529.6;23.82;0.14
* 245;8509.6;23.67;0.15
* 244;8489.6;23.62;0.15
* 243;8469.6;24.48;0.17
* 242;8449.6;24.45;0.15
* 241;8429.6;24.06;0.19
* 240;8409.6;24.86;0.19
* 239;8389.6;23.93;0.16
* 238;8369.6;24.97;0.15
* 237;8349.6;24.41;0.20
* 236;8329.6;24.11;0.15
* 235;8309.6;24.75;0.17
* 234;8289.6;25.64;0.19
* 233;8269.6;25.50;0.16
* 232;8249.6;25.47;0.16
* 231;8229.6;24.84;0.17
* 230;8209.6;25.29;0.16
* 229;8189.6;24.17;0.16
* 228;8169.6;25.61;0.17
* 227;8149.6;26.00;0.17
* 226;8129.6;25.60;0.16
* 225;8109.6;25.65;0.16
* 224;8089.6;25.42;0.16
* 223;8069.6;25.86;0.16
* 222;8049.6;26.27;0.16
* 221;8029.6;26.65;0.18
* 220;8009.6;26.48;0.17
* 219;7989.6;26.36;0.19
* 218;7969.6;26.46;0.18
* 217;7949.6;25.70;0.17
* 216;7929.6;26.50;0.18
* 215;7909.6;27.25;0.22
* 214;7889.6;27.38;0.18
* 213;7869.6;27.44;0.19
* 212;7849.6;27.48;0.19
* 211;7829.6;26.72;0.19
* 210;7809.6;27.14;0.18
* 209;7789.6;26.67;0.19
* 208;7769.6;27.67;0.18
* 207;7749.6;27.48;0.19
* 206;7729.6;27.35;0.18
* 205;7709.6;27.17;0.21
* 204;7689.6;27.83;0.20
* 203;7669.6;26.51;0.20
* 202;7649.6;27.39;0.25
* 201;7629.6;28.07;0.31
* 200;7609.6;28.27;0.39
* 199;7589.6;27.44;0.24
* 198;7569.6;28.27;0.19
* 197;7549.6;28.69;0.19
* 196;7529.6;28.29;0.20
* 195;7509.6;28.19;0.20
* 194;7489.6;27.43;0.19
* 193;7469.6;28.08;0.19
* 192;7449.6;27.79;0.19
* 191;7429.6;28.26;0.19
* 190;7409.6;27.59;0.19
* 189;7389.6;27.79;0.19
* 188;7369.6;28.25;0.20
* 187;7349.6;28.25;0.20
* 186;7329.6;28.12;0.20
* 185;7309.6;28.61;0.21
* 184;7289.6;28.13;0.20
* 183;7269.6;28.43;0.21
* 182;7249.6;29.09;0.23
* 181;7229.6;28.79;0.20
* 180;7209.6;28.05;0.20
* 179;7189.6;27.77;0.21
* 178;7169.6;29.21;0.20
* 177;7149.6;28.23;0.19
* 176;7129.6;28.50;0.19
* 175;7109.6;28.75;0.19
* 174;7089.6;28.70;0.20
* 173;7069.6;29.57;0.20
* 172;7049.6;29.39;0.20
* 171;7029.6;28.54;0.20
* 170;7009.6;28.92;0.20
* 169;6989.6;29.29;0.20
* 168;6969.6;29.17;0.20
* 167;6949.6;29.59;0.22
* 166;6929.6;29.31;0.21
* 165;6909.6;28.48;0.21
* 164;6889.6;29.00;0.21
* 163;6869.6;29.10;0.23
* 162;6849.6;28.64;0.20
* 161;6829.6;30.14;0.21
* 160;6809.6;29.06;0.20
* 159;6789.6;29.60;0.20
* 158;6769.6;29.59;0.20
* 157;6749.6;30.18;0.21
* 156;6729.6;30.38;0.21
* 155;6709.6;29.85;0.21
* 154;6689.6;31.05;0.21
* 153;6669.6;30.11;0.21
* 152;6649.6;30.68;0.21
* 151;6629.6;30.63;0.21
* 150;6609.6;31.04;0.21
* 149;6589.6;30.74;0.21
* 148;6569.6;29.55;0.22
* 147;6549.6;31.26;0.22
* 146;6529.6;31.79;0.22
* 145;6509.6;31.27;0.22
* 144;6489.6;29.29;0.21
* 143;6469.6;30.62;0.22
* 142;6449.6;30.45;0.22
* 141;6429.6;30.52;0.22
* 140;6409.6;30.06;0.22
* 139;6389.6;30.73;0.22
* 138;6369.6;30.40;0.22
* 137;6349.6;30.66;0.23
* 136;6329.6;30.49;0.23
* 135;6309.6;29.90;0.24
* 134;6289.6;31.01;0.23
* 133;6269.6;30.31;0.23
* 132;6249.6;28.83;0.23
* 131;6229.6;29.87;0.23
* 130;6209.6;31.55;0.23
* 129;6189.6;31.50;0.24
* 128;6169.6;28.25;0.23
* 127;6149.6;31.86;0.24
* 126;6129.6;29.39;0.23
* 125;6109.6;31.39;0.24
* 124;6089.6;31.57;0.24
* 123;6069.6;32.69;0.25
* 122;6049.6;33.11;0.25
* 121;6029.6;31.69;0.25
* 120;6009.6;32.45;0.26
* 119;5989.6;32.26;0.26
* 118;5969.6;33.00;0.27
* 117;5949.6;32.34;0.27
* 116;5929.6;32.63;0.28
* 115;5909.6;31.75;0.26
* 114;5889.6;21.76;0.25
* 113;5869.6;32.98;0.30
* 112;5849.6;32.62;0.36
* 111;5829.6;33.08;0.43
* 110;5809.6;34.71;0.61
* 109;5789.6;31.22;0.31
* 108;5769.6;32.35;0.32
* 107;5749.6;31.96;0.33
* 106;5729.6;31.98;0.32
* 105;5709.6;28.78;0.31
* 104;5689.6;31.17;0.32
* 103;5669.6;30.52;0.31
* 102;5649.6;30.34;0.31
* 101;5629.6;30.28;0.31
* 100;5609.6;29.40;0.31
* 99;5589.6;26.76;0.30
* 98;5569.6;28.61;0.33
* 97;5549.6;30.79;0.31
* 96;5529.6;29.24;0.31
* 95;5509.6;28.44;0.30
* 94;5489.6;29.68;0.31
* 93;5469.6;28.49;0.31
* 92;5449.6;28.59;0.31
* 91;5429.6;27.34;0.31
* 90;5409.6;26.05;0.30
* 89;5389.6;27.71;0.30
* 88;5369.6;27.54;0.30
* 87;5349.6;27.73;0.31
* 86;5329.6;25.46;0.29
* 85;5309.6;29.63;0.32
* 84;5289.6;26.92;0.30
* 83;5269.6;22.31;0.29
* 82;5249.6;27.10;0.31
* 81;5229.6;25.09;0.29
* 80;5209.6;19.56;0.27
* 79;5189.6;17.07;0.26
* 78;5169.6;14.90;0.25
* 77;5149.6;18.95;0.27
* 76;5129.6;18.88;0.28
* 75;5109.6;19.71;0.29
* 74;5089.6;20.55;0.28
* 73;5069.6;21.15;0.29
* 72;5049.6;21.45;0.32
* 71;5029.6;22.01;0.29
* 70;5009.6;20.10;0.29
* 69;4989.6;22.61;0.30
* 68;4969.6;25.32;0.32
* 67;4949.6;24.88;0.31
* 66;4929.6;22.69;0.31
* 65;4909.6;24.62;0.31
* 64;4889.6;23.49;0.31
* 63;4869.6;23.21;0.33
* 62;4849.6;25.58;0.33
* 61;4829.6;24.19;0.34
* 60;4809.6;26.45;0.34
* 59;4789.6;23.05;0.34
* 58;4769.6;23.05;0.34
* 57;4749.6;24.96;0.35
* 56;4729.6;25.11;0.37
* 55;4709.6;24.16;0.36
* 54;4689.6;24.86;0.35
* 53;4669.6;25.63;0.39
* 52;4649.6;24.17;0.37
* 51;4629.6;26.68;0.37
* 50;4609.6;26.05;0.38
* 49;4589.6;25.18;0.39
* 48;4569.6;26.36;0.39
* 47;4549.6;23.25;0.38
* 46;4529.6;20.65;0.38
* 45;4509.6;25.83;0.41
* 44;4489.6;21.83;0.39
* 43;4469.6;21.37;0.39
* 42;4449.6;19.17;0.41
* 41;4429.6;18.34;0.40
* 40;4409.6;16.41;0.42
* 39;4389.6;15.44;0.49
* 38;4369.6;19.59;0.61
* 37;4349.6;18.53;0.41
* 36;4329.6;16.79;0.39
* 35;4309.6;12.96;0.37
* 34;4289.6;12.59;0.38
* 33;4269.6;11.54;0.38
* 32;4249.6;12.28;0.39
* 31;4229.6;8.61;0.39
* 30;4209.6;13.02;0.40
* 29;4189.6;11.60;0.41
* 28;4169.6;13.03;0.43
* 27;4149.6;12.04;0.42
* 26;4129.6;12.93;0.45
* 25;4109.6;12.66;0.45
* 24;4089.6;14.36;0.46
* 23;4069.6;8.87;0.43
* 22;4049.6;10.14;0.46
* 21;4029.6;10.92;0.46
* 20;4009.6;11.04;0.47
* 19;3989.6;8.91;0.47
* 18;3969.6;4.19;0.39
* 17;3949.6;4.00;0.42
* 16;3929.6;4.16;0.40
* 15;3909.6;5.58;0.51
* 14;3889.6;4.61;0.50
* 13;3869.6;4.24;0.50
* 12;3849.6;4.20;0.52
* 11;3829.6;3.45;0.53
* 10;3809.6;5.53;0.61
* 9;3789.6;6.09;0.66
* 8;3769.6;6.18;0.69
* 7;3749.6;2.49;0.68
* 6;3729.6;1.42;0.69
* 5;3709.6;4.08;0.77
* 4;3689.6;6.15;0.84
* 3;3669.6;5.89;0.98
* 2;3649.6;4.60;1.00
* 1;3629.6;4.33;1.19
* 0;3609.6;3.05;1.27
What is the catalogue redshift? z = 0.000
